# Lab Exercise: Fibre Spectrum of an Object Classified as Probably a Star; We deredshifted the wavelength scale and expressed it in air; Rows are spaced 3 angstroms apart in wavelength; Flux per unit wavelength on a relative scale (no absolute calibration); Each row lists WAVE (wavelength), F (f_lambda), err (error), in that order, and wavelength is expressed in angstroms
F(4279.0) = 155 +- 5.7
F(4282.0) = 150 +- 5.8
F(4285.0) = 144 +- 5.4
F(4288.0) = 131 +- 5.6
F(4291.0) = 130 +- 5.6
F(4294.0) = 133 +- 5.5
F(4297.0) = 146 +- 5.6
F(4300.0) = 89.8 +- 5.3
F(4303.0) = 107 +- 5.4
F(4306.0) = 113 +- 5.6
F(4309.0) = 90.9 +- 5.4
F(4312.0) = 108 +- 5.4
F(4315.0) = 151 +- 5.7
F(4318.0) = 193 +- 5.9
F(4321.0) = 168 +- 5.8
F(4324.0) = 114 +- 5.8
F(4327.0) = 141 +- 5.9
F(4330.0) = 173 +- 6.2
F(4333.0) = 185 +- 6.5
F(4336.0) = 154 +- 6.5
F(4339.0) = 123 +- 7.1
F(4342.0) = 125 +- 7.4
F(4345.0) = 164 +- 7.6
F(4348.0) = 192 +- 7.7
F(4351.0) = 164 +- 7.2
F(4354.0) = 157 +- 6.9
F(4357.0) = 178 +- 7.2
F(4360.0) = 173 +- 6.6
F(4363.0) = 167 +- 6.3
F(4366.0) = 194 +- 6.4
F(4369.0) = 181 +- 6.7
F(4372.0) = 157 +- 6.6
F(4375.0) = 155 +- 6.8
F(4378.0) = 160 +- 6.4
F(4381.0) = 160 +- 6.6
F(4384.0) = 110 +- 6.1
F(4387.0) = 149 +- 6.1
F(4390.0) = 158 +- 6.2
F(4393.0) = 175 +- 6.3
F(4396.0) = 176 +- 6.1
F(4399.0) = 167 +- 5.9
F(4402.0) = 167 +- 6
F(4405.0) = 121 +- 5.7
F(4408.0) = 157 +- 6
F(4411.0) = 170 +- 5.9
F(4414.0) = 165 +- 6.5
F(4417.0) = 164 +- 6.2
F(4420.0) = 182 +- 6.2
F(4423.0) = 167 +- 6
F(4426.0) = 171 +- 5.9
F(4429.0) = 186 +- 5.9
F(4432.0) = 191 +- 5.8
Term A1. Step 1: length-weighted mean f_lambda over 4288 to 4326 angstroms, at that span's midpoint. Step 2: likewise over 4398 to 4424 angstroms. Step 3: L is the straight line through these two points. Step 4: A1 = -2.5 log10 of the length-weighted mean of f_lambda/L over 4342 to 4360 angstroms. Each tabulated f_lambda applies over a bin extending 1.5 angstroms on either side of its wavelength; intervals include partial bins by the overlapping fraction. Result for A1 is -0.17 mag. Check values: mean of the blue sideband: 129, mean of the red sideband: 162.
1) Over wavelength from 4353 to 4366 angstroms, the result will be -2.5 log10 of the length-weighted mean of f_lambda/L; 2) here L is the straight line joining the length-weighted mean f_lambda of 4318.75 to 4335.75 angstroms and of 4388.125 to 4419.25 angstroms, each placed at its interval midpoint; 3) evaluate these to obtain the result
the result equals -0.08 mag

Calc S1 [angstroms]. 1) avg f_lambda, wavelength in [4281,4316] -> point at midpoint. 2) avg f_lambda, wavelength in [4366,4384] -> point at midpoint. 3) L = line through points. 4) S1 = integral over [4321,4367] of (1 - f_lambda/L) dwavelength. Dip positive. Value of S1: -4.5 angstroms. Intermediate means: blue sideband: 124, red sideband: 161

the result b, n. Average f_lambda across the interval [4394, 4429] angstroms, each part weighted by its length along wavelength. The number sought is 165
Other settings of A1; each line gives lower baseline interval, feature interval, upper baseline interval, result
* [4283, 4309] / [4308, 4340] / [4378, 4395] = -0.12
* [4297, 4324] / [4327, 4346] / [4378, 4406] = -0.12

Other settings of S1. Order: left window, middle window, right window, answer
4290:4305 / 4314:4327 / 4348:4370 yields -1.3 angstroms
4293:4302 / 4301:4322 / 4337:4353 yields 0.1 angstroms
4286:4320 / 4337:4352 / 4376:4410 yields -1.4 angstroms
